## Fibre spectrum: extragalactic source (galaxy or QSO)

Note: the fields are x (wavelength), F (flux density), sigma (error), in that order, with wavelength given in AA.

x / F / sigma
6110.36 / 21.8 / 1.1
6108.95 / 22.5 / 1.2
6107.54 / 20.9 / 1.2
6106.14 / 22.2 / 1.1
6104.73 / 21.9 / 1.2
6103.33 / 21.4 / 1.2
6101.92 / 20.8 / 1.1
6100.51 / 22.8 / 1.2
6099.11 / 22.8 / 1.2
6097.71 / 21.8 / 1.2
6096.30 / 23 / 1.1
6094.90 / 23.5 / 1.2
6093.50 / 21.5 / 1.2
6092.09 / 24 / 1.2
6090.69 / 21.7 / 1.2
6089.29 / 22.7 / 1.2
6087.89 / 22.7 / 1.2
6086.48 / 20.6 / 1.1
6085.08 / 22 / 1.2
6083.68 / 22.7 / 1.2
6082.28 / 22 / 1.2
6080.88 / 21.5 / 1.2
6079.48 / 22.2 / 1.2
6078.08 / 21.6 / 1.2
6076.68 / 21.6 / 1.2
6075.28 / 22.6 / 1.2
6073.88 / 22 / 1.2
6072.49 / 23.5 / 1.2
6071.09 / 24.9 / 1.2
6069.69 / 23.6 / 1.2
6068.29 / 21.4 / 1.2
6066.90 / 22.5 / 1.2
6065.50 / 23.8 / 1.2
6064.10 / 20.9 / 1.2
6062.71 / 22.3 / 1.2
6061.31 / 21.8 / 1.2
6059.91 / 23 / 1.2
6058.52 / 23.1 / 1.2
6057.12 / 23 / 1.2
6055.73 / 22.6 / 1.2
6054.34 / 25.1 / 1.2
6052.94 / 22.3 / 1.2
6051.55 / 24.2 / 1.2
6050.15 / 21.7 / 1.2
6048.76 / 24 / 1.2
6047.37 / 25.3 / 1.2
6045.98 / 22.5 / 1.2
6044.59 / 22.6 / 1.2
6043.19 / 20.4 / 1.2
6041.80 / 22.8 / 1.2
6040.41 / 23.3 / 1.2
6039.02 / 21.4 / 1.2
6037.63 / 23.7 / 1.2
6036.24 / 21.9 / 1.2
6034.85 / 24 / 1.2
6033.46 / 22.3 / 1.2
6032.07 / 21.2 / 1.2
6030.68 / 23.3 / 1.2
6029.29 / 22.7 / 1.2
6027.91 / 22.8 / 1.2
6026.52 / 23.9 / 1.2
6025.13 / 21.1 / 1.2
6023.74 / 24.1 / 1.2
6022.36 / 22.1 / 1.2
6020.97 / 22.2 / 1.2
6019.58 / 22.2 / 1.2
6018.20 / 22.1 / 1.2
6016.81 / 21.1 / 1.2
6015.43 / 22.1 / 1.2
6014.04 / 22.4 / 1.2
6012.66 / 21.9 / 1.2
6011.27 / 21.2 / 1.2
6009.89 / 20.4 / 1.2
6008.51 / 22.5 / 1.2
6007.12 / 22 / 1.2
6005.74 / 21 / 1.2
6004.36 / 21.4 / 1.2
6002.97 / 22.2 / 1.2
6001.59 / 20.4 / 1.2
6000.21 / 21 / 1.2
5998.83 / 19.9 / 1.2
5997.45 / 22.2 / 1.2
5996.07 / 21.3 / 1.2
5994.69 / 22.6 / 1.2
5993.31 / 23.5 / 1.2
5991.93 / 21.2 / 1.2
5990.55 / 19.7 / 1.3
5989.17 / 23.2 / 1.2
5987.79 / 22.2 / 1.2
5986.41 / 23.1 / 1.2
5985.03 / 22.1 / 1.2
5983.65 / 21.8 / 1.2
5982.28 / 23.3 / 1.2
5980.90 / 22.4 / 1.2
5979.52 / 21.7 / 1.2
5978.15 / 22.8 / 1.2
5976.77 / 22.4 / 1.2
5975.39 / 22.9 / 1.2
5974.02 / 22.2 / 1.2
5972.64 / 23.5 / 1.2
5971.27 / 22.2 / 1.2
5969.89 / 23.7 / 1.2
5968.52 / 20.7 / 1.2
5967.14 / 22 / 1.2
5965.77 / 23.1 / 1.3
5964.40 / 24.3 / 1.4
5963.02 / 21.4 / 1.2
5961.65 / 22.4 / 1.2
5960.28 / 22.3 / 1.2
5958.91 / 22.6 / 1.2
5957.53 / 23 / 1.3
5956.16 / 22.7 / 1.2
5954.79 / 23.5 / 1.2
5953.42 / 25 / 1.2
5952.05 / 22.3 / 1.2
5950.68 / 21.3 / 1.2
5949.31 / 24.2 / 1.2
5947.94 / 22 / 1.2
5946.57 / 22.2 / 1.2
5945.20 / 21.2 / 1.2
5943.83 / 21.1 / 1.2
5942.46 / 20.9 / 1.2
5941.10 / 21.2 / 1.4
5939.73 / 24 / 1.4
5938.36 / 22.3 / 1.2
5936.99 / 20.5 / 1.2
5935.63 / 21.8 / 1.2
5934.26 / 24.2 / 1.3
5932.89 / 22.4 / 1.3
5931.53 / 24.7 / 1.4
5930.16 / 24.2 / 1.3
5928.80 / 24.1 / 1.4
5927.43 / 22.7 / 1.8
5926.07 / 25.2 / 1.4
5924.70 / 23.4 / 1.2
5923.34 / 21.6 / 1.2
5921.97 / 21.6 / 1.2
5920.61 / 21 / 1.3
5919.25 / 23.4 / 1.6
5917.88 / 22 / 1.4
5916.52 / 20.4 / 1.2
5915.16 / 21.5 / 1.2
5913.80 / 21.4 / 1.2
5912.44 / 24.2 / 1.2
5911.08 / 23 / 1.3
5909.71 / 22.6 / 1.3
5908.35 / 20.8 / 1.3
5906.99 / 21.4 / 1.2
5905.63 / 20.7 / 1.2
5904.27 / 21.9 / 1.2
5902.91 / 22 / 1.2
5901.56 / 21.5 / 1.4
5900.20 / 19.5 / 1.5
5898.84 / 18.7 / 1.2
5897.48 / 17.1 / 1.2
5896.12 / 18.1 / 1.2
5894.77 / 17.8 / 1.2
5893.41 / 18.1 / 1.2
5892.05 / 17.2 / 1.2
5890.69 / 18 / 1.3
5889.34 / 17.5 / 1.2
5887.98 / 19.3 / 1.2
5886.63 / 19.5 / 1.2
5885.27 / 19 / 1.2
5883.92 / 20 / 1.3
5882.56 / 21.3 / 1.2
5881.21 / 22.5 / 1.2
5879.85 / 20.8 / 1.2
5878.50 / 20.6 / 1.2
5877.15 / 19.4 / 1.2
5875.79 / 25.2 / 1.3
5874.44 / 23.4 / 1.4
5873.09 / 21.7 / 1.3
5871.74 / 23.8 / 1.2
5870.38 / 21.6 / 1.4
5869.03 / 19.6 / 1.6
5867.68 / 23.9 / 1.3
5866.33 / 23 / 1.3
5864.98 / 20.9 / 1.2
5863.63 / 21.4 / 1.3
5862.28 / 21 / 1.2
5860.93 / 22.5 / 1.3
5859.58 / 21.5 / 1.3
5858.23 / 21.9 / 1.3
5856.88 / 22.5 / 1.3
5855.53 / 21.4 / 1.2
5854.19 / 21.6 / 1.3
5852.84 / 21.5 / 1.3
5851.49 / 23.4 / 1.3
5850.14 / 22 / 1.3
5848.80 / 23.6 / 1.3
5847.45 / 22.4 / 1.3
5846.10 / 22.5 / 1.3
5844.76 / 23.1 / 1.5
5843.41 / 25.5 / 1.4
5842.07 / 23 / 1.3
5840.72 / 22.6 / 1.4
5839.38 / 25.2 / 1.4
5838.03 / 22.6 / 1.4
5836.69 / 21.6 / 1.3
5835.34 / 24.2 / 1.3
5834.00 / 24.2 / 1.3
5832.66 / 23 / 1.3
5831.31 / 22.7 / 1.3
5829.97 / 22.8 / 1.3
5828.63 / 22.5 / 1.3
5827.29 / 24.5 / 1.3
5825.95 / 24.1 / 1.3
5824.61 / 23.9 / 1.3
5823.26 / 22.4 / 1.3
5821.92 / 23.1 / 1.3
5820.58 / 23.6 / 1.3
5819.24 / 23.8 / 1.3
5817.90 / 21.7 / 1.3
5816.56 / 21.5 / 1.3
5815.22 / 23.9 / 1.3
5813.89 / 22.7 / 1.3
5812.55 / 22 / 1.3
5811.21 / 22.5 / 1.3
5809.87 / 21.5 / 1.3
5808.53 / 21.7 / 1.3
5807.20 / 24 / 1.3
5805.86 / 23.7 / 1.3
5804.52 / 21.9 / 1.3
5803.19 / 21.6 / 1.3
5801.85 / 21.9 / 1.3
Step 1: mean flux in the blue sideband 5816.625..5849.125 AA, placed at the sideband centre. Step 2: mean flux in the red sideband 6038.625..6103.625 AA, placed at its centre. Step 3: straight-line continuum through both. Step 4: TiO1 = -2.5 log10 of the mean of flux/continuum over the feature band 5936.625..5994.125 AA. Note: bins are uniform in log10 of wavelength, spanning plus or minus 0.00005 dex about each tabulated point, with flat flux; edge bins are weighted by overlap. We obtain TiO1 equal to 0.02 mag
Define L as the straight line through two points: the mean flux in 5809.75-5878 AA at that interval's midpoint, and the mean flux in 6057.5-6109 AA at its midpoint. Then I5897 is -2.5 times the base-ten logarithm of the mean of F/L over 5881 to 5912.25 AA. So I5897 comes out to 0.14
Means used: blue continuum 22.7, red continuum 22.3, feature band 19.9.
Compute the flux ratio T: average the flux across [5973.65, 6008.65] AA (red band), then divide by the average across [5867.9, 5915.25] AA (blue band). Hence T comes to 1.1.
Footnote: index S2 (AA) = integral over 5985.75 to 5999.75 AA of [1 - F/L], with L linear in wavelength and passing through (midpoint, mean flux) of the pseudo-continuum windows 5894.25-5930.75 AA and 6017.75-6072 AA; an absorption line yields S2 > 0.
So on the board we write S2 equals 0.3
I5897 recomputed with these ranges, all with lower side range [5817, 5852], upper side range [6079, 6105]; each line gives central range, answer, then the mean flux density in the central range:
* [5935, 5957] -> 0.02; 22.3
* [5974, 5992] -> 0.02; 22.2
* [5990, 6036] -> 0.03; 21.9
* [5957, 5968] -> 0.01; 22.6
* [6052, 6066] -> -0.02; 22.8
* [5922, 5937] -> -0.02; 23.2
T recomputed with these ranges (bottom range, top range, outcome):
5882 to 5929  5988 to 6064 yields 1.07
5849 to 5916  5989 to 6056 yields 1.06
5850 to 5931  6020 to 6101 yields 1.06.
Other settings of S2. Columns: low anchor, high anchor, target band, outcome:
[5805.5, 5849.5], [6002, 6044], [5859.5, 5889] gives 1.9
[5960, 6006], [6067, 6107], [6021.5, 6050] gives -0.7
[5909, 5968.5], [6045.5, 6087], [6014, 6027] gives 0.2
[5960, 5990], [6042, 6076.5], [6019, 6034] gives 0.1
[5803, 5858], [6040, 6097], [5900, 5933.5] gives 0.7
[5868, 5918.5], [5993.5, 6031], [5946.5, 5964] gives -1.2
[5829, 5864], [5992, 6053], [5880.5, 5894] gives 2.0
